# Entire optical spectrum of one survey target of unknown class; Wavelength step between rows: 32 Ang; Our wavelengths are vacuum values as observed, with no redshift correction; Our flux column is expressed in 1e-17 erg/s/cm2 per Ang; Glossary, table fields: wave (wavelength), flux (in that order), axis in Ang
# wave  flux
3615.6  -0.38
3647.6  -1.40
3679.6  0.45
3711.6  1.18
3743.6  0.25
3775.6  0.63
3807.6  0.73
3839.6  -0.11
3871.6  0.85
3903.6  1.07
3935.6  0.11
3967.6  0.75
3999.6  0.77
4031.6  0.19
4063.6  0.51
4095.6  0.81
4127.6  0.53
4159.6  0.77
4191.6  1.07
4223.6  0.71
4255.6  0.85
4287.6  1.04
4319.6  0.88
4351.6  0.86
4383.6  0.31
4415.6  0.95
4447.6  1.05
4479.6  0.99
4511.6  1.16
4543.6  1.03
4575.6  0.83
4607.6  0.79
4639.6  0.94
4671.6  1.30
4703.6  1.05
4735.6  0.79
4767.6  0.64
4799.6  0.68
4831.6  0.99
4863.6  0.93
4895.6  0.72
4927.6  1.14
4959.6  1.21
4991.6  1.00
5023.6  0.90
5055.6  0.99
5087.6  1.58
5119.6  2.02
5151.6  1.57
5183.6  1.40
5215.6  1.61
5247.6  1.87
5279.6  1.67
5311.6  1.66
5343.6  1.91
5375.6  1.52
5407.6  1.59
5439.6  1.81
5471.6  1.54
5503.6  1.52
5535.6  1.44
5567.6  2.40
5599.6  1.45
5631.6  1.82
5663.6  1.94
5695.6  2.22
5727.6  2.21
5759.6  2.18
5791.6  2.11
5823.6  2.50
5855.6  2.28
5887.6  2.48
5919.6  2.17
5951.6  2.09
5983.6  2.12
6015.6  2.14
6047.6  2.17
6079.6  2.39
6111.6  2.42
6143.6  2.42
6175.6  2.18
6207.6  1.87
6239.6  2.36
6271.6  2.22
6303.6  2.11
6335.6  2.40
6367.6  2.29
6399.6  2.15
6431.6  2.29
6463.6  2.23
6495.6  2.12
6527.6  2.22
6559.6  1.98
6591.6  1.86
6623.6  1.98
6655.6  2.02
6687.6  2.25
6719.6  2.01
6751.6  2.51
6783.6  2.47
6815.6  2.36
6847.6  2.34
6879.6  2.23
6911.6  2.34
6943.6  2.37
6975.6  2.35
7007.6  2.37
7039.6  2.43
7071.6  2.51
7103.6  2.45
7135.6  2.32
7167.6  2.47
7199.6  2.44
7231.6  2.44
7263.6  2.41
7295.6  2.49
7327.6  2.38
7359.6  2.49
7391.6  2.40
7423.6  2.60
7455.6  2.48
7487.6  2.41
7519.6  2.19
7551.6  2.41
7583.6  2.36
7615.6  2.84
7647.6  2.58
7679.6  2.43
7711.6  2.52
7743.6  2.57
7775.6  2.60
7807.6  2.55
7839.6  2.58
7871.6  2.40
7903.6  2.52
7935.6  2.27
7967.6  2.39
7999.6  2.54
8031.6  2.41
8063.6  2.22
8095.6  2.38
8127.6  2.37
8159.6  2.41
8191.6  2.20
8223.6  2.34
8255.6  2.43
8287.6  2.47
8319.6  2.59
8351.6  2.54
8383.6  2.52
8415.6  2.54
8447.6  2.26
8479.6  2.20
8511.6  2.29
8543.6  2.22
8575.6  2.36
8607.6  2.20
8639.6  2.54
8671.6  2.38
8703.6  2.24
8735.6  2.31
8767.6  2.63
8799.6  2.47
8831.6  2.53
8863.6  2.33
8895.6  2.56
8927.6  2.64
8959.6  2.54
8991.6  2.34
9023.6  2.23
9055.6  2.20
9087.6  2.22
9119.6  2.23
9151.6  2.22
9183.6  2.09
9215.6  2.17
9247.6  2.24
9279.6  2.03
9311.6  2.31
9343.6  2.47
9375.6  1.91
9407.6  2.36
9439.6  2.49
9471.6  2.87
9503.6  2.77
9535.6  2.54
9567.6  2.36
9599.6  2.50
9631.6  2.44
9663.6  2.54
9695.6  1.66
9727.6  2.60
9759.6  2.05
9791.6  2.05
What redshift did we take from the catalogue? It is 0.27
